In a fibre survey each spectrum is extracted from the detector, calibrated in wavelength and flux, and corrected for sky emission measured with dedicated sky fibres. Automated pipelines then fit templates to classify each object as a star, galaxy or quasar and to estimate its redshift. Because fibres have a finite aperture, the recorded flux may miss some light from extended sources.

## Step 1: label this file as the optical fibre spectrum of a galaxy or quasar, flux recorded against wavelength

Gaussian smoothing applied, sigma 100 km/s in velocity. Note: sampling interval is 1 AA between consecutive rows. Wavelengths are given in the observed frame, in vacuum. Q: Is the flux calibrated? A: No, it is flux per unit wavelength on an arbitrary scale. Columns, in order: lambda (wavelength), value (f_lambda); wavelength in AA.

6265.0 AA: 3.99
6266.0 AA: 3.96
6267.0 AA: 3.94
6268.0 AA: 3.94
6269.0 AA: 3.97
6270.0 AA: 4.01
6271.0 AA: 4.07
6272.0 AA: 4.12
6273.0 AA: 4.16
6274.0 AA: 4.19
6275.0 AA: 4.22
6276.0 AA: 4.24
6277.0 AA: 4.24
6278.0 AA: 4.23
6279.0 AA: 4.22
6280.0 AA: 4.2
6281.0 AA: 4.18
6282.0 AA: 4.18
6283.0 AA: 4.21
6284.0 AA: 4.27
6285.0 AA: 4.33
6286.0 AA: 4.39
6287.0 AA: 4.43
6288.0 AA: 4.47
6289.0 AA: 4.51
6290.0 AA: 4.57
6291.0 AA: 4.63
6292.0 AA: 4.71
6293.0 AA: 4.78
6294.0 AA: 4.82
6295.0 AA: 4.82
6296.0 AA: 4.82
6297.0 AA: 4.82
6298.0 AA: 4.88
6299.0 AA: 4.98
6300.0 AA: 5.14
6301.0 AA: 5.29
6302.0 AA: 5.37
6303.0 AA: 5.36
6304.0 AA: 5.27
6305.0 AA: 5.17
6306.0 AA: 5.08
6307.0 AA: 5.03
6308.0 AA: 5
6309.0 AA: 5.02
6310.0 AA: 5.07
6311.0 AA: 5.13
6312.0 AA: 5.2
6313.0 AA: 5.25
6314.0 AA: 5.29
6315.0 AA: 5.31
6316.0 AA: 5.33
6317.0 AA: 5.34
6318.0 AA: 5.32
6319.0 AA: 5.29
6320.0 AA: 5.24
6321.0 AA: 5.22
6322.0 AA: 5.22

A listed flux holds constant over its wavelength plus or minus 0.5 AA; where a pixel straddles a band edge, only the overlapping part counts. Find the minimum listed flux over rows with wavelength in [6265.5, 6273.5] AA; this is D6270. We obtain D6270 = 3.94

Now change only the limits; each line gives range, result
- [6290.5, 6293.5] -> 4.63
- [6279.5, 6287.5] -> 4.18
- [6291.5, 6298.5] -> 4.71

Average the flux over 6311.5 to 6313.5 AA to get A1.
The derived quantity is 5.22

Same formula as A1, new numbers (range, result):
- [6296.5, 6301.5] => 5.02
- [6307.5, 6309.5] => 5.01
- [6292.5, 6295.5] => 4.81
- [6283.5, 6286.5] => 4.33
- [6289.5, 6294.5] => 4.7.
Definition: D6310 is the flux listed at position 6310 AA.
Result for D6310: 5.07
